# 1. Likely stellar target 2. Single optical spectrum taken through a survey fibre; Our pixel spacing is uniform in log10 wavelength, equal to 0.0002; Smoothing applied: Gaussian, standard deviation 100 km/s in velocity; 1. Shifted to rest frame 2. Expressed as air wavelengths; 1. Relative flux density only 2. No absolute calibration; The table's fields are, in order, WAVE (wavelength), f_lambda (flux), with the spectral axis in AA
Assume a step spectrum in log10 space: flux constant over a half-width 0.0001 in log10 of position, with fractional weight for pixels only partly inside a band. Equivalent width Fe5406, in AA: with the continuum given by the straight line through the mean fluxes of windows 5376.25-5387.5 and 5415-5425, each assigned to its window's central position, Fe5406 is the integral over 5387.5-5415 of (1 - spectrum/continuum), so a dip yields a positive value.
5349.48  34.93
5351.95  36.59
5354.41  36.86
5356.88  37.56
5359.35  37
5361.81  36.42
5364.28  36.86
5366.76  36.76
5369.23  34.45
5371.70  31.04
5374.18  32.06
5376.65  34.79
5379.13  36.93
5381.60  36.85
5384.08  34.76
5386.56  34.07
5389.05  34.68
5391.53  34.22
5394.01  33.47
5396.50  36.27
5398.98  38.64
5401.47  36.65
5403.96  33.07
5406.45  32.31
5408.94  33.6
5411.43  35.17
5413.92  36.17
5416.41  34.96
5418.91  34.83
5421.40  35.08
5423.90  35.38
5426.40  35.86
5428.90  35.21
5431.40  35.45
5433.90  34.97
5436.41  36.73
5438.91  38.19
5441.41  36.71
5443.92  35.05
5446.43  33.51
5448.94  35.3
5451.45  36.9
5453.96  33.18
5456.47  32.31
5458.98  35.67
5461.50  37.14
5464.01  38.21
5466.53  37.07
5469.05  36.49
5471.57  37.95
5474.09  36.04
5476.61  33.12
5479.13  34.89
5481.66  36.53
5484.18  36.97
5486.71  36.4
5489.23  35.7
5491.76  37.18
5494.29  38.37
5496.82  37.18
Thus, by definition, 0.3 AA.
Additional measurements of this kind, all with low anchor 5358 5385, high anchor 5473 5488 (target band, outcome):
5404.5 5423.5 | 0.47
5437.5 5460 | 0.22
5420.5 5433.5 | 0.04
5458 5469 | -0.43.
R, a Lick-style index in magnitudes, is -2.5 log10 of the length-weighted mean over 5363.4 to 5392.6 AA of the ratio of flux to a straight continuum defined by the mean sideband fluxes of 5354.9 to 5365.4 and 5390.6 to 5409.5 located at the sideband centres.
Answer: 0.04 mag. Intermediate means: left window 37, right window 34.8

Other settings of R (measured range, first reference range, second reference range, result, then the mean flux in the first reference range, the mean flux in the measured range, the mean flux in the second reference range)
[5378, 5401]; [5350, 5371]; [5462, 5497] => 0.03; 36.4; 35.6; 36.6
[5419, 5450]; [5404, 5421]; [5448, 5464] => -0.02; 34.5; 35.6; 35.3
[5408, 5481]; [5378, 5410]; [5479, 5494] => 0.01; 35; 35.6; 36.5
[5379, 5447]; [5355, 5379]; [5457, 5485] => 0.01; 35.3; 35.3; 36.3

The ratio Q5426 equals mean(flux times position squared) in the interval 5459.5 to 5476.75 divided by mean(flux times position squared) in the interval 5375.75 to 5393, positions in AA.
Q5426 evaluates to 1.08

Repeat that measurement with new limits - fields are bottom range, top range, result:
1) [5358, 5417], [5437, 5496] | 1.06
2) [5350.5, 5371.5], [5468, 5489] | 1.04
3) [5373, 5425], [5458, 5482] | 1.07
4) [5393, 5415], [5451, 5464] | 1.03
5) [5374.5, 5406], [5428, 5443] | 1.05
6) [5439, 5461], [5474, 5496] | 1.04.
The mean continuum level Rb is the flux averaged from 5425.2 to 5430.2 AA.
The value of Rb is 35.5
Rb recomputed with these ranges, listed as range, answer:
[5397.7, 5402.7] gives 37.7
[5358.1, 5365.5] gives 36.8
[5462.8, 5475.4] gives 37.1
